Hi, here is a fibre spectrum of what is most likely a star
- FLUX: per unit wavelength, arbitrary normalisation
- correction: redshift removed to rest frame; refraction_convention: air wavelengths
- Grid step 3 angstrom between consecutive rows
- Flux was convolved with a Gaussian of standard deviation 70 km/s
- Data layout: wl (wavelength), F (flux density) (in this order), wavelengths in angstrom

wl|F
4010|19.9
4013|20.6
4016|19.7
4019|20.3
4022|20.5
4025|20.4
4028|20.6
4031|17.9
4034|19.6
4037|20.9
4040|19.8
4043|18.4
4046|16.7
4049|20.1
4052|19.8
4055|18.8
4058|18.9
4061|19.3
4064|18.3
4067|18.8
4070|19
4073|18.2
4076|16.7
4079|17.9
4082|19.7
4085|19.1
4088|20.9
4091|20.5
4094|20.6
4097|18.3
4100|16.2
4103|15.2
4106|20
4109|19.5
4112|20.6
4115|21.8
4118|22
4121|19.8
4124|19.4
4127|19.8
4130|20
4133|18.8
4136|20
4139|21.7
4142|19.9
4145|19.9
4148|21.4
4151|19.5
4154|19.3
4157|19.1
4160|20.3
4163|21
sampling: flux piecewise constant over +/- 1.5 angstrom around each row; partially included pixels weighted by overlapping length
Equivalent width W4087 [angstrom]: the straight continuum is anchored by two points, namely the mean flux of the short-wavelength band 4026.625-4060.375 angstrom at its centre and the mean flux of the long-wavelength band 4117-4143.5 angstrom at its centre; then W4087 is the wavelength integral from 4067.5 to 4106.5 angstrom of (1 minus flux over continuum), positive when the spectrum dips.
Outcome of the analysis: 2.1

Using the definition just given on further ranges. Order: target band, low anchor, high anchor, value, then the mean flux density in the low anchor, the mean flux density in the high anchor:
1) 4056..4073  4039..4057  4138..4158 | 0.27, 18.9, 20.1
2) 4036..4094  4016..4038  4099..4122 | 1.98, 20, 19.4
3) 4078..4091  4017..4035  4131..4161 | 0.23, 19.9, 20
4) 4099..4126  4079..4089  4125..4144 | 0.49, 19.6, 20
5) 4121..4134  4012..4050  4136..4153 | 0.47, 19.6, 20.4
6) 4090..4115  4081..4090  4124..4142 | 1.20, 19.9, 20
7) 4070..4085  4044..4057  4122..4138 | 0.64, 18.8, 19.7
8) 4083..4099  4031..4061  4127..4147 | -0.12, 19.2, 20.1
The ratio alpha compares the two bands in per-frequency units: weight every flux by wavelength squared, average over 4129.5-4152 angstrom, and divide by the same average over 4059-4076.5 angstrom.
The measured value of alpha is 1.1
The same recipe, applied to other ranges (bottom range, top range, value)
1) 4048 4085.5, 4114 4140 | 1.11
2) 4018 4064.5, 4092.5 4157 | 1.06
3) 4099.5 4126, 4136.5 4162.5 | 1.05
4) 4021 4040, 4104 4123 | 1.07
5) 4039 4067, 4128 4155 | 1.11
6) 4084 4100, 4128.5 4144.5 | 1.05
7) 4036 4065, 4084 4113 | 1.02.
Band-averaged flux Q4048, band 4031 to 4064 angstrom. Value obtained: 19.1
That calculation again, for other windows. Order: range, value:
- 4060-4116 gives 19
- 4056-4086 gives 18.6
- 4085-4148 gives 19.8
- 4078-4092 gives 19.7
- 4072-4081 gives 17.7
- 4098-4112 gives 18.1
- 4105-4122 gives 20.7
